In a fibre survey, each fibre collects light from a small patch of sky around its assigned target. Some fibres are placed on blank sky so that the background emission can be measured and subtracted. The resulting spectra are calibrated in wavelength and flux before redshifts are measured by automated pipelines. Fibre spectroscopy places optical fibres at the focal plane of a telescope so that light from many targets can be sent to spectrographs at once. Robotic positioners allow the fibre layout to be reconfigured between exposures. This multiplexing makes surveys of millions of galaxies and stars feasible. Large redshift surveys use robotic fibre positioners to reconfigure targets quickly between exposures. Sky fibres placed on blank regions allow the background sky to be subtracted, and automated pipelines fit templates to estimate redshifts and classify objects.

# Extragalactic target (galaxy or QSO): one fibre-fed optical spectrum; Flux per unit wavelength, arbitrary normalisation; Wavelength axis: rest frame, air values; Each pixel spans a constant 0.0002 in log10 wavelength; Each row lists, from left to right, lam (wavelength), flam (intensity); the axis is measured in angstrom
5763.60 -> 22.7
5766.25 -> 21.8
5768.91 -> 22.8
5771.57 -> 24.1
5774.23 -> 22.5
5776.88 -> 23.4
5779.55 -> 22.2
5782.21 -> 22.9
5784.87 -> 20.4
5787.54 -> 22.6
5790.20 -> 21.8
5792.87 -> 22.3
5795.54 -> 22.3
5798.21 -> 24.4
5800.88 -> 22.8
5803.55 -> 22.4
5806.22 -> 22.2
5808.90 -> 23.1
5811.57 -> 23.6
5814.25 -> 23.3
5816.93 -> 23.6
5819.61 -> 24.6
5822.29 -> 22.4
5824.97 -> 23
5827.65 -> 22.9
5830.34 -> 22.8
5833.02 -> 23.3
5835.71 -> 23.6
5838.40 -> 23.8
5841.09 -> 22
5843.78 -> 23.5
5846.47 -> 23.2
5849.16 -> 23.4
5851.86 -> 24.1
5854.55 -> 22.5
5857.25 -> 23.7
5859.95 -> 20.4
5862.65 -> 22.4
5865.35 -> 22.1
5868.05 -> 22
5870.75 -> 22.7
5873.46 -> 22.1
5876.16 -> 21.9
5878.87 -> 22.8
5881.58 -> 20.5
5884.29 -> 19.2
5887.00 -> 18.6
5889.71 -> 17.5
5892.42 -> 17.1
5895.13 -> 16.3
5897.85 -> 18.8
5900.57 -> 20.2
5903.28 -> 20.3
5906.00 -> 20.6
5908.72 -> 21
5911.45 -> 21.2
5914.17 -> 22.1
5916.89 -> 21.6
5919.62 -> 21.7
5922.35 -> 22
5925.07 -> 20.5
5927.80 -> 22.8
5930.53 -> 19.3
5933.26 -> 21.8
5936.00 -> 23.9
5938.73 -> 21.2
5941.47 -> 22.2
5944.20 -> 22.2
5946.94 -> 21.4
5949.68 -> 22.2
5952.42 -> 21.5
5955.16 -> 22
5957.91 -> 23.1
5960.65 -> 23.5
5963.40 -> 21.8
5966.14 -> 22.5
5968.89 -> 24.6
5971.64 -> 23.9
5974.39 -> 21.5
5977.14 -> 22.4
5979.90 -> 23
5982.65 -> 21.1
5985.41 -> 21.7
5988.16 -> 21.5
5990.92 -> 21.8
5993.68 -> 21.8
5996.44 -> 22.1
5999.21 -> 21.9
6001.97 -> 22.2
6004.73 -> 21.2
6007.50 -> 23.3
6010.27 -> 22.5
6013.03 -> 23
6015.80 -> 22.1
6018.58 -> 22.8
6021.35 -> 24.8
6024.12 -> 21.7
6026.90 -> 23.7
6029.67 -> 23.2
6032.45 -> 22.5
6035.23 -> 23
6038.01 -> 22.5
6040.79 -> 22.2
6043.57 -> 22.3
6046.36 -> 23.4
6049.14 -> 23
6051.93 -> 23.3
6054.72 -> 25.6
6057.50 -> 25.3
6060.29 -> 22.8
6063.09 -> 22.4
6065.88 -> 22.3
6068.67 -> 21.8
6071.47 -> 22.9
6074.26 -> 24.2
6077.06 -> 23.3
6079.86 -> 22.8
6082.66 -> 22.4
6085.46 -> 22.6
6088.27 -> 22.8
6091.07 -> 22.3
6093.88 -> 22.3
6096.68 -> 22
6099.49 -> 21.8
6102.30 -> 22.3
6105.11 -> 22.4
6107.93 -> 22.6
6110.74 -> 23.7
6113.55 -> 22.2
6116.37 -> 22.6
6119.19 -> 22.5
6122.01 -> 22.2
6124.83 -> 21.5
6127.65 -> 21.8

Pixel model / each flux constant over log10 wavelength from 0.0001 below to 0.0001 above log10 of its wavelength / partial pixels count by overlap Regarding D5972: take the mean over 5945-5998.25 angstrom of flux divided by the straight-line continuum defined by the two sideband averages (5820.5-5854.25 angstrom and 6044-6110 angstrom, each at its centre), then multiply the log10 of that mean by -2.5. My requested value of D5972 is 0.04 mag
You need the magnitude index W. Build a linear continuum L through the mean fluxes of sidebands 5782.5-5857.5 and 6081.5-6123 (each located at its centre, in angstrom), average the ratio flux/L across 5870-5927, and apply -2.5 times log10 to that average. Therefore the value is 0.121 mag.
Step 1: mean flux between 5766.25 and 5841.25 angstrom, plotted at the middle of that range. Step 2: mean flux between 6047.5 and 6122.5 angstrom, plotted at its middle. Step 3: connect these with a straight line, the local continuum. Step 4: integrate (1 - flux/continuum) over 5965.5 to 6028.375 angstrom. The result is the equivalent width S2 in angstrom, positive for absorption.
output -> 1.0 angstrom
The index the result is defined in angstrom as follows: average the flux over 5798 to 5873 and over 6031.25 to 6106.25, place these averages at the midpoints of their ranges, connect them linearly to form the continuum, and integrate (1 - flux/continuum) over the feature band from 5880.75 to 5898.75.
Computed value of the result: 3.7 angstrom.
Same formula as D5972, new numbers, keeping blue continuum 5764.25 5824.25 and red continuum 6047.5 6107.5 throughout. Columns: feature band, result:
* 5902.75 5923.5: 0.07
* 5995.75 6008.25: 0.04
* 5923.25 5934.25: 0.08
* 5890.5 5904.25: 0.23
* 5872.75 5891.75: 0.13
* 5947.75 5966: 0.02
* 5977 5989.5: 0.05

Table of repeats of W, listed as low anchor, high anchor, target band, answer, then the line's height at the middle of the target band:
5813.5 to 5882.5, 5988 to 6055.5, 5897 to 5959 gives 0.062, 22.7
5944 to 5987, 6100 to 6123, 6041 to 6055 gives -0.036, 22.5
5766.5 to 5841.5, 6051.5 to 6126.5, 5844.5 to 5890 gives 0.050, 22.9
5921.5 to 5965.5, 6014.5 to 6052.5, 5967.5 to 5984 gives -0.022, 22.3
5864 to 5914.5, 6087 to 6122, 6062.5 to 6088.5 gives -0.029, 22.2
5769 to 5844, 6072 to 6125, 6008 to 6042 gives -0.009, 22.7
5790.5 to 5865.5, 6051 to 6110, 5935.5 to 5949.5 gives 0.041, 22.9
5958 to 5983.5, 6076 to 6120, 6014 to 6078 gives -0.022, 22.6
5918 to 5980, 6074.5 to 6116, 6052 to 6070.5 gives -0.041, 22.5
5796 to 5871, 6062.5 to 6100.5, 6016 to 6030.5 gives -0.022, 22.7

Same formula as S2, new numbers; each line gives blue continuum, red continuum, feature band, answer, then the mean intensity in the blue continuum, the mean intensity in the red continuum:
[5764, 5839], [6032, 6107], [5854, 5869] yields 0.5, 22.9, 22.8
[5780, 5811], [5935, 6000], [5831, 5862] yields -0.8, 22.5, 22.3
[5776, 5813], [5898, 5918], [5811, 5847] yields -1.9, 22.6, 20.9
